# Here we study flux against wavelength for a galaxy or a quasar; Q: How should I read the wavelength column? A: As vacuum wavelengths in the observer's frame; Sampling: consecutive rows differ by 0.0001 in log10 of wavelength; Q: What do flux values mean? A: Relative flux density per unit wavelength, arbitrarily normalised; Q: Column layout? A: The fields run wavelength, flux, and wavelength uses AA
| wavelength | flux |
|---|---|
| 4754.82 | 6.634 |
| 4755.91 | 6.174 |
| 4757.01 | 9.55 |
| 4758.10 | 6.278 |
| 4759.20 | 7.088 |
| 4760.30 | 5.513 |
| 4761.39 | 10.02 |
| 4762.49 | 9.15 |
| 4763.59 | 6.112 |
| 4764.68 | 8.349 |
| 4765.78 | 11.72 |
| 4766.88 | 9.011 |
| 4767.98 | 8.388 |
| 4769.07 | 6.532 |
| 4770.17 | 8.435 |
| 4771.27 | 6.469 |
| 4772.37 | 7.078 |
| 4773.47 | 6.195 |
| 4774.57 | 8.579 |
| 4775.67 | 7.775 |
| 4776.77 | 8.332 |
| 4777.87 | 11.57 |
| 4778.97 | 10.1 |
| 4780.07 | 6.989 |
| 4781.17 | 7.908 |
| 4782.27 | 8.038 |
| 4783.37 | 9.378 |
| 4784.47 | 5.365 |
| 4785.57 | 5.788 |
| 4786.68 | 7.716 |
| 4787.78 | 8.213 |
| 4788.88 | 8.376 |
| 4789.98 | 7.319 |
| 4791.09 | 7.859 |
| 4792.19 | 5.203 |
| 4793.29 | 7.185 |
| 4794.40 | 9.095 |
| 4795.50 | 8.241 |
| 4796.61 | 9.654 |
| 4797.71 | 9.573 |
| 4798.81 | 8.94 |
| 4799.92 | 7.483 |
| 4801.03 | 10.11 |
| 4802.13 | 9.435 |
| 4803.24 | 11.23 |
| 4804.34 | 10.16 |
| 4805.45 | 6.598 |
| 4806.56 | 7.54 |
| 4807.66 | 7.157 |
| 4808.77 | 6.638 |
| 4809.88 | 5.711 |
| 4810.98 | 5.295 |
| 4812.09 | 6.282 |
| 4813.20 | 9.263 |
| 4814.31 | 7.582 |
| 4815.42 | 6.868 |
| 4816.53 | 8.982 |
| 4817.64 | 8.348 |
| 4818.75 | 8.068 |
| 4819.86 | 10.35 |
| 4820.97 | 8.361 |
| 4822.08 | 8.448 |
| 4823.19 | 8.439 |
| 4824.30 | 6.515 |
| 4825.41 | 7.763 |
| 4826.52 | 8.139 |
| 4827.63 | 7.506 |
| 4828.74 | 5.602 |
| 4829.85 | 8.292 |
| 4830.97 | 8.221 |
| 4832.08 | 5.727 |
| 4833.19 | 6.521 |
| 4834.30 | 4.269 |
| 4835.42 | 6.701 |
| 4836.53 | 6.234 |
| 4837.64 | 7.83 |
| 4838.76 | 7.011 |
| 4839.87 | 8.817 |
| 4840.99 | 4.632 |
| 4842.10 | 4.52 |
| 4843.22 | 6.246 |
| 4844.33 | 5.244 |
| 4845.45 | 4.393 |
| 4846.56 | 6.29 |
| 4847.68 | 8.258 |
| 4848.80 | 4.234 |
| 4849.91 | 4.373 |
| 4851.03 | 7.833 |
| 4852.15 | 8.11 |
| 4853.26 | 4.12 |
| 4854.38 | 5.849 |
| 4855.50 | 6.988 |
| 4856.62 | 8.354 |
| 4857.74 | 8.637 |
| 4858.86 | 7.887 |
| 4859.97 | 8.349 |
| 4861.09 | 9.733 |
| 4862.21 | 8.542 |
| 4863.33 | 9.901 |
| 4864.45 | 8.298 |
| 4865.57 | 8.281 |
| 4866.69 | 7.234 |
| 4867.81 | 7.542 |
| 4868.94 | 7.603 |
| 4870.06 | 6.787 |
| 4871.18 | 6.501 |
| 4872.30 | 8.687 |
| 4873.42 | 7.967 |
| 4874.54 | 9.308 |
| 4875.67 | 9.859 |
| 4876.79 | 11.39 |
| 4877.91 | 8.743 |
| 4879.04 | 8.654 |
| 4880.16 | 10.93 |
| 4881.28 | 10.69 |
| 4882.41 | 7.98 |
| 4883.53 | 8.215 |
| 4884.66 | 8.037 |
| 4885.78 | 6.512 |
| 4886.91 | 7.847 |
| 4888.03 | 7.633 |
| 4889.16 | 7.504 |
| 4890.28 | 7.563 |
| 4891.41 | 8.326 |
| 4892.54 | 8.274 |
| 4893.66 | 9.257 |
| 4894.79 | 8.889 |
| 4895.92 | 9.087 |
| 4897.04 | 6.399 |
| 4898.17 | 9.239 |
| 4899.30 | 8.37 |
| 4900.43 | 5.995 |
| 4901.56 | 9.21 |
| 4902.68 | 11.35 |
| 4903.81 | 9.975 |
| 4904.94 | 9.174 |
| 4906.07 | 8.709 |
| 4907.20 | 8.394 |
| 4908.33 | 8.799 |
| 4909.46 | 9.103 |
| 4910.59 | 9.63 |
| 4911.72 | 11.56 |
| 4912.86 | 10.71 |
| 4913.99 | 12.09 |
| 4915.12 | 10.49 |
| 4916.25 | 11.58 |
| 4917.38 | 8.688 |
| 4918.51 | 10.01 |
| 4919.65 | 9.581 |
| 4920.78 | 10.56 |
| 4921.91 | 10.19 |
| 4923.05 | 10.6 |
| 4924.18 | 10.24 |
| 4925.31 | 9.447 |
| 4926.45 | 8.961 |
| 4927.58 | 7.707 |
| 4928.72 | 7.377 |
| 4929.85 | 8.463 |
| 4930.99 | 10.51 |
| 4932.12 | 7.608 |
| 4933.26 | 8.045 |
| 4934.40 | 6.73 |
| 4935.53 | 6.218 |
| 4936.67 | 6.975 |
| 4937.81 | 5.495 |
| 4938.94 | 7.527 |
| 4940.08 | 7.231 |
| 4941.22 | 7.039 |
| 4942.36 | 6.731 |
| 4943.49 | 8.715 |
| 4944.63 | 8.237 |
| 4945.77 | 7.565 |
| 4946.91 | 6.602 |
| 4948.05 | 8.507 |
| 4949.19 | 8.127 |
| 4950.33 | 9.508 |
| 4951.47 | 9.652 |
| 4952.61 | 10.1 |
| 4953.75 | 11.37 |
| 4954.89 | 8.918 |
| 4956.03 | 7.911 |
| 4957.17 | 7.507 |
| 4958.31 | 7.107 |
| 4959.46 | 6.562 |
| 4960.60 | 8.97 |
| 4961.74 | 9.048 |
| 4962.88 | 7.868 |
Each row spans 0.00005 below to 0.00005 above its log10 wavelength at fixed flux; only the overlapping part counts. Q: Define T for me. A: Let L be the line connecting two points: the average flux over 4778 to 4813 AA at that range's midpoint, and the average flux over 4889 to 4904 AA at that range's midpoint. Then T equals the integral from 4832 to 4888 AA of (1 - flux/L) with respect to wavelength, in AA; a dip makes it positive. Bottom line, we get 5.8 AA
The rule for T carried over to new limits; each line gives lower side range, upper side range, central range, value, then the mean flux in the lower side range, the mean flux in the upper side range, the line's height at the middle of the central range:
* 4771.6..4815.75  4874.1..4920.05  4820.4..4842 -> 3.4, 7.94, 9.11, 8.37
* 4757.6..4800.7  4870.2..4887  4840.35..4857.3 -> 5.0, 7.99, 8.73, 8.51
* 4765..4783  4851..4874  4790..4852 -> 5.2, 8.33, 7.77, 8.03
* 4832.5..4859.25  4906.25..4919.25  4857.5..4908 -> -1.2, 6.38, 10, 8.4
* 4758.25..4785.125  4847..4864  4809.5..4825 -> -0.2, 8.05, 7.41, 7.7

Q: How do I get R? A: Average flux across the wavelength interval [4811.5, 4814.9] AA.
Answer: 7.66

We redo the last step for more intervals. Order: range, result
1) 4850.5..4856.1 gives 6.58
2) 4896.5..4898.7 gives 7.8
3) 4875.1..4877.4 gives 10.6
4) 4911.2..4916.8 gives 11.3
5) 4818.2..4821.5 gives 8.93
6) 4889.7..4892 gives 7.94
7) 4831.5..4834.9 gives 5.54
